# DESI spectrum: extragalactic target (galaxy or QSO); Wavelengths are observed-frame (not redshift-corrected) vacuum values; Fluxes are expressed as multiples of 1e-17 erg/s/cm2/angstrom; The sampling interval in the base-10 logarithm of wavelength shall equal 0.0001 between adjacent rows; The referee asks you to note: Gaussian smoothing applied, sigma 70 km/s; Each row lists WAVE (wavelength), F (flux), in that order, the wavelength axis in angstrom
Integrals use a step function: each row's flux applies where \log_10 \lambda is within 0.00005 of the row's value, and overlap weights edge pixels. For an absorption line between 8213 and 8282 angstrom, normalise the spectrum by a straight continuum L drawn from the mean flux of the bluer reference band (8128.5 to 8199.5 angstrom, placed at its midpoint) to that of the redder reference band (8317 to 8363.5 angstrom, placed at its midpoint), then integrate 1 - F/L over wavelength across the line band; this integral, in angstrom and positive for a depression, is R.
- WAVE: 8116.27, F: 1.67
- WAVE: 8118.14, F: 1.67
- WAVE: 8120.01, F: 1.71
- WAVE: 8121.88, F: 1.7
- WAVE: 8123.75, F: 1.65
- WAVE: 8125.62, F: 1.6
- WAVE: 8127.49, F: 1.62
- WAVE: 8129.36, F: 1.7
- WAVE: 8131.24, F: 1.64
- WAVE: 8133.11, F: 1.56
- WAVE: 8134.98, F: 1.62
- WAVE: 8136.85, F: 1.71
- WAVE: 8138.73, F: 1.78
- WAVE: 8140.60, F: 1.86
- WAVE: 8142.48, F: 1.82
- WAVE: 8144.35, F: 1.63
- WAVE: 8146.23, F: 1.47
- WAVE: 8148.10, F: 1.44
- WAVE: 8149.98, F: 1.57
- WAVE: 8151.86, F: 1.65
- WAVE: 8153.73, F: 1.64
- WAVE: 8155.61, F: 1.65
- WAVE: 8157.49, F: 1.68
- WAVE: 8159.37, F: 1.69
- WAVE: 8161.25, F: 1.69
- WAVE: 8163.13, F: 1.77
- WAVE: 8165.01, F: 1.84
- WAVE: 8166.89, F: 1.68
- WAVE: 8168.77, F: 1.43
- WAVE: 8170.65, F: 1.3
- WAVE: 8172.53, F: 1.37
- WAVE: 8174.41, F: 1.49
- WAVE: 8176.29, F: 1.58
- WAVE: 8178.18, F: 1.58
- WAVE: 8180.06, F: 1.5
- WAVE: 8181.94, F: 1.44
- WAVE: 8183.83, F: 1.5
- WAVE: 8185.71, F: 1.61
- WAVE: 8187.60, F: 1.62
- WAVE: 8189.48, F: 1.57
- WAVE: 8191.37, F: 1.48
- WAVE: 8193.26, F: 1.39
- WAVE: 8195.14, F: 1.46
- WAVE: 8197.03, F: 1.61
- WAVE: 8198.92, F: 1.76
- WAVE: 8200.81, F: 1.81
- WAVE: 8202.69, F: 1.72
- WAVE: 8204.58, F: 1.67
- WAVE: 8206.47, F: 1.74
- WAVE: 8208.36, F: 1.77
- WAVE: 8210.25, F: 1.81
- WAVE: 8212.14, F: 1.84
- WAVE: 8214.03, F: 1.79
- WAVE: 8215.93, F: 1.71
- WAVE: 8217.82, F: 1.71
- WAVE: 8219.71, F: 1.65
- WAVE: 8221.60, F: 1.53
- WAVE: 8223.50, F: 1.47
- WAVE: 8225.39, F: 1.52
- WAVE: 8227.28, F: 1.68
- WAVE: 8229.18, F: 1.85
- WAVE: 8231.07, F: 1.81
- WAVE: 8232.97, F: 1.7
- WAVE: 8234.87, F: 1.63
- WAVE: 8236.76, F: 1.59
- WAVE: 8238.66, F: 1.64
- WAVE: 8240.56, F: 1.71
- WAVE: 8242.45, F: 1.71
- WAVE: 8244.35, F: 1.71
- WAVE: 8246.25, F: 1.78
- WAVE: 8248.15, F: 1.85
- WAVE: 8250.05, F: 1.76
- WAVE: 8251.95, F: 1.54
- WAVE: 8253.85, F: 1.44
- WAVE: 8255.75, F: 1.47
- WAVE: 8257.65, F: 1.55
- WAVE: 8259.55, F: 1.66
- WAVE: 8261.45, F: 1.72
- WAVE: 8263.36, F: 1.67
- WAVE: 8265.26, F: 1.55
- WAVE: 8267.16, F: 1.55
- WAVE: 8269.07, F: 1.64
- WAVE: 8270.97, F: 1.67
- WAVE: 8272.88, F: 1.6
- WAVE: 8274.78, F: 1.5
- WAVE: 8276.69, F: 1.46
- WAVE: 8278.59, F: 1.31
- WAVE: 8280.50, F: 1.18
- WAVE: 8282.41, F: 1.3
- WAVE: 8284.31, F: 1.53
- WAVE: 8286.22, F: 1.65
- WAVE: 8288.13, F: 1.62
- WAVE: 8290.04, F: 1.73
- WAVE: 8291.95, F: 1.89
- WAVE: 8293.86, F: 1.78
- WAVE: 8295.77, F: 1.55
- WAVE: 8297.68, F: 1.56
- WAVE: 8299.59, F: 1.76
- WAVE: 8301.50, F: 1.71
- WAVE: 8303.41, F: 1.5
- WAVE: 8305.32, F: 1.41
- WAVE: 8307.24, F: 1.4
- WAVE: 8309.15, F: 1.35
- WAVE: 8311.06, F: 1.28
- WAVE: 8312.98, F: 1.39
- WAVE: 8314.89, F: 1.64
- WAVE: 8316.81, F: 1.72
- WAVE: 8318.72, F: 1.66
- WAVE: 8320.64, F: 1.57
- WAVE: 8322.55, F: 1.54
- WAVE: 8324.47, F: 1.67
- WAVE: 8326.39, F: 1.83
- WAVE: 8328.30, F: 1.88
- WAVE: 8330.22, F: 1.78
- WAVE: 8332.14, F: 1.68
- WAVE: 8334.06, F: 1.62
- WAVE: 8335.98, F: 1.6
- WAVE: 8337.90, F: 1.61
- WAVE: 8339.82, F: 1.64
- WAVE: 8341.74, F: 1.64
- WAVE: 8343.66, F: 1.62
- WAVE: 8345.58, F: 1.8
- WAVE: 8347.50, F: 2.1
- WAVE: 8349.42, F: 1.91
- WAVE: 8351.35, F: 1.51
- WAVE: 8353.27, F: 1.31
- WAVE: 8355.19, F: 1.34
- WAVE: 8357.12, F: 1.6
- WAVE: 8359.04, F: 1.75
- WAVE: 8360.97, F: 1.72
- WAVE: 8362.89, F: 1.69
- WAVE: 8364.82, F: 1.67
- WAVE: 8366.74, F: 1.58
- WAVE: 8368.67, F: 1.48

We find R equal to 0.6 angstrom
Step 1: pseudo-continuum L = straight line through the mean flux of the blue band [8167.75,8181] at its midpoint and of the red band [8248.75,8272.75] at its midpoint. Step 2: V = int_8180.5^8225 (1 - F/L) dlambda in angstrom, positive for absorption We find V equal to -3.60 angstrom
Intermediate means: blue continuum 1.47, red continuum 1.61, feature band 1.63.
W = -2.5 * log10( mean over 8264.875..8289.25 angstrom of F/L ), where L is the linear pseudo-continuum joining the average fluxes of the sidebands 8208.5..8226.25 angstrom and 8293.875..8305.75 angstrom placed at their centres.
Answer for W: 0.08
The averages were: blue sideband 1.68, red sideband 1.61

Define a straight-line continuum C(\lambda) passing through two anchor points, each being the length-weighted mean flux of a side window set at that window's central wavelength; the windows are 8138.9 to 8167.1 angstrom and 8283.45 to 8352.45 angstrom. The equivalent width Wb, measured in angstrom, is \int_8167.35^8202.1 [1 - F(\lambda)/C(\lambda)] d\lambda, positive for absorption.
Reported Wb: 2.8 angstrom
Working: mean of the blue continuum 1.67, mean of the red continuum 1.64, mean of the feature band 1.53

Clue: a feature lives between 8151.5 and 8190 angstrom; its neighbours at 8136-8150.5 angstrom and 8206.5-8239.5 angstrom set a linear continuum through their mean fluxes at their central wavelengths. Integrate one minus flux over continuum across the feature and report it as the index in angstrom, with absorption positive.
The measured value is 2.0 angstrom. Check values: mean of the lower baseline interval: 1.66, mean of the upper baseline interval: 1.69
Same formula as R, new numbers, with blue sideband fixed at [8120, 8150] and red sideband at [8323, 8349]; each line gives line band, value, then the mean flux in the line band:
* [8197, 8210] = -0.5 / 1.74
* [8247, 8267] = 0.9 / 1.62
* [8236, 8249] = -0.2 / 1.71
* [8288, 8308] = 1.0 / 1.63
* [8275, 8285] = 2.0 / 1.36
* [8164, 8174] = 0.8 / 1.52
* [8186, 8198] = 1.1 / 1.53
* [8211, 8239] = 0.2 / 1.68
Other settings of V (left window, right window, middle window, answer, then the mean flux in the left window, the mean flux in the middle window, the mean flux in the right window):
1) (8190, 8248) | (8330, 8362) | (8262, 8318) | 3.91 angstrom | 1.68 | 1.55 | 1.66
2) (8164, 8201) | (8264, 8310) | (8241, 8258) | -1.11 angstrom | 1.55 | 1.65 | 1.55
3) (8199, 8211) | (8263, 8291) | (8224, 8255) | -0.62 angstrom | 1.75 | 1.68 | 1.53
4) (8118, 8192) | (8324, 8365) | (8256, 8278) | 0.86 angstrom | 1.61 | 1.59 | 1.68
